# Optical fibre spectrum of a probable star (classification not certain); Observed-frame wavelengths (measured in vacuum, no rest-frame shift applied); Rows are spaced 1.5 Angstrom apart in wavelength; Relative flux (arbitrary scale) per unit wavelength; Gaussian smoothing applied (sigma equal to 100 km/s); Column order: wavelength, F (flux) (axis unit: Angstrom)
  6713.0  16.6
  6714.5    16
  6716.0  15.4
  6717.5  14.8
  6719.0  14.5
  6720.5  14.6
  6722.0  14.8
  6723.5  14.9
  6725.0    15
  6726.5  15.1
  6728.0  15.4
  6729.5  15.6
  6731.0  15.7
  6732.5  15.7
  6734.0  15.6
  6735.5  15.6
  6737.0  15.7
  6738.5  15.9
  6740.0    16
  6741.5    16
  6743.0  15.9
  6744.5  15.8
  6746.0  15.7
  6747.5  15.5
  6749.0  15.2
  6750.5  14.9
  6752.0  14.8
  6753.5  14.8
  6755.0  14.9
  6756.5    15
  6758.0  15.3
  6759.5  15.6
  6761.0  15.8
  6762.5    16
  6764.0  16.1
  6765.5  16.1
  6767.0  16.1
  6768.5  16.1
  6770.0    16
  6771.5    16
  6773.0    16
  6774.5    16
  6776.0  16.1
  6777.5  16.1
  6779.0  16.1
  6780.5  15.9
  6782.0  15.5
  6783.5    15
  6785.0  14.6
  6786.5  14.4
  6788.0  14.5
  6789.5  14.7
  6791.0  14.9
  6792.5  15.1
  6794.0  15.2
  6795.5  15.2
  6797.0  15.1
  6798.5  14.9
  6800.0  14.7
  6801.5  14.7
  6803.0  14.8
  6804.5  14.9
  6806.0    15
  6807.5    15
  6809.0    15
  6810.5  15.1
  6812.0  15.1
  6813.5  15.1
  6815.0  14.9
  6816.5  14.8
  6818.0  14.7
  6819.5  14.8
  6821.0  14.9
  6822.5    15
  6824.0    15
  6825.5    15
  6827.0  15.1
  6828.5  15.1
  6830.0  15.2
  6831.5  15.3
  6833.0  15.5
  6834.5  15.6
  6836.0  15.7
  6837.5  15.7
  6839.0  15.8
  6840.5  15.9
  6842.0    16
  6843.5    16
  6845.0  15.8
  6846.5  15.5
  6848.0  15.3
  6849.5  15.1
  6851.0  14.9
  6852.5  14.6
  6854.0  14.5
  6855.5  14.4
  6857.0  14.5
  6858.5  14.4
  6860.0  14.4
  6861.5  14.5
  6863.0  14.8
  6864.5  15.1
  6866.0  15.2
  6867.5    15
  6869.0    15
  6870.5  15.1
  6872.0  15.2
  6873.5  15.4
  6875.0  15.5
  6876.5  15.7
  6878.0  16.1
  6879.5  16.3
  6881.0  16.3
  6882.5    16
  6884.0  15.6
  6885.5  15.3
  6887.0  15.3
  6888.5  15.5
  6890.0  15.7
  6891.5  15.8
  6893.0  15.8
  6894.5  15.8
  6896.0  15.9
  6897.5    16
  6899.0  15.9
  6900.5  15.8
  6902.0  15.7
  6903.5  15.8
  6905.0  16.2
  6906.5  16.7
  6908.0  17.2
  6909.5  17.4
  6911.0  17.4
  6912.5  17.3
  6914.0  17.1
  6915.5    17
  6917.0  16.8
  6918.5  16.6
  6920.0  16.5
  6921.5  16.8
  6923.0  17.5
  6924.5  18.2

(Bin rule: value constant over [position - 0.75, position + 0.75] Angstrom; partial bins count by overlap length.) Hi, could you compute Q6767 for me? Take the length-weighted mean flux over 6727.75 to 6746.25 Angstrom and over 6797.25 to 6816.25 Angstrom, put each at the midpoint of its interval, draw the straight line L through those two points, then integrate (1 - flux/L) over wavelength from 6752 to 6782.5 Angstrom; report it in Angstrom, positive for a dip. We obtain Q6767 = -0.7 Angstrom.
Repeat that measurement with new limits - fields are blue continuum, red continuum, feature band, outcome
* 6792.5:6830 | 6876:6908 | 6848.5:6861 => 0.7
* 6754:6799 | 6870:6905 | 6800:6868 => 2.3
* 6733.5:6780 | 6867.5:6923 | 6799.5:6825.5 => 1.6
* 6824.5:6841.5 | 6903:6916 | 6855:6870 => 1.2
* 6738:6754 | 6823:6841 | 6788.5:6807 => 0.6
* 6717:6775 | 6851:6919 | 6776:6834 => 2.0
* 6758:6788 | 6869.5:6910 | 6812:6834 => 1.0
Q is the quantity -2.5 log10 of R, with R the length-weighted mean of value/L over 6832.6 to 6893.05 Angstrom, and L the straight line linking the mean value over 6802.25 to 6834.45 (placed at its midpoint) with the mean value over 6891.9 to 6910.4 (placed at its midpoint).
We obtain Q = 0.02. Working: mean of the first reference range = 15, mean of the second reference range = 16.2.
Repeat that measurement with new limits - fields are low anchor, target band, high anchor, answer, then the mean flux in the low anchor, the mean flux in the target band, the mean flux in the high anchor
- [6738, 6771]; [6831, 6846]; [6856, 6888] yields -0.03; 15.6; 15.7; 15.3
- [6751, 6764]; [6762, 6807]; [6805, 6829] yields -0.02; 15.3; 15.4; 15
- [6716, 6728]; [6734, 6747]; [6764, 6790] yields -0.05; 14.9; 15.8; 15.6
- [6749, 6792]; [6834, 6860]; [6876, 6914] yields 0.04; 15.5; 15.2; 16.1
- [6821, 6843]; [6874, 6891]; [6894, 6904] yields 0.00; 15.4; 15.8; 15.8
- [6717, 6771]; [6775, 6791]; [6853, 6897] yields 0.01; 15.5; 15.3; 15.3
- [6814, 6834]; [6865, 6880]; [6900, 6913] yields 0.04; 15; 15.4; 16.6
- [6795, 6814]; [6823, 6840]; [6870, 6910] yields -0.01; 15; 15.4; 15.9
